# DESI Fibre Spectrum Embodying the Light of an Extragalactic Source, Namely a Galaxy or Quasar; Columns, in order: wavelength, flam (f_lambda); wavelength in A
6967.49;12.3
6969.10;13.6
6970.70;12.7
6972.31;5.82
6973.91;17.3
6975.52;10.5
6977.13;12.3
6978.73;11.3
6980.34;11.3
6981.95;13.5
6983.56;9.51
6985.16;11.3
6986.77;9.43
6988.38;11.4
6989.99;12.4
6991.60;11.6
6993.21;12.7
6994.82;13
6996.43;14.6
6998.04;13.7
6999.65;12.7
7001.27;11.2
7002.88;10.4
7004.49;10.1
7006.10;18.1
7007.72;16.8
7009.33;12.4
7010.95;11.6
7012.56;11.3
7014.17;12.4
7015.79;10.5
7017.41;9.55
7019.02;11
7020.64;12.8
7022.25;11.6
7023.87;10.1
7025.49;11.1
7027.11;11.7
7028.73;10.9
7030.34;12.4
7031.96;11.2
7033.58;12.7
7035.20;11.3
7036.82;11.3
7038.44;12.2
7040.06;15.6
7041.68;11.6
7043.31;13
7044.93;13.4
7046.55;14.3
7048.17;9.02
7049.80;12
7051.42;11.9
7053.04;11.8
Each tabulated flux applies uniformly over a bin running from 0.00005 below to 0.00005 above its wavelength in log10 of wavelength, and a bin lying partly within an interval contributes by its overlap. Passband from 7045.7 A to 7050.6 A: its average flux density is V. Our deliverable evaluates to 11.8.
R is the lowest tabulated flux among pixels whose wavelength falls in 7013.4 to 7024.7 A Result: 9.55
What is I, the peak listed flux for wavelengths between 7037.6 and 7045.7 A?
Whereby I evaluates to 15.6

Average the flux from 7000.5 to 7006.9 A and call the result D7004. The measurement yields 12.5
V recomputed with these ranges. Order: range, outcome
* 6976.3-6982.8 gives 12.1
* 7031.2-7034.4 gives 12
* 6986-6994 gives 11.5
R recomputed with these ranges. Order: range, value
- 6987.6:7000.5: 11.4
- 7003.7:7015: 10.1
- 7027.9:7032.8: 10.9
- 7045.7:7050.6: 9.02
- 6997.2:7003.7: 10.4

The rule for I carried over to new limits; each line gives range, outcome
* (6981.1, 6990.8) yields 13.5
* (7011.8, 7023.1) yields 12.8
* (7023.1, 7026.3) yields 11.1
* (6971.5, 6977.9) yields 17.3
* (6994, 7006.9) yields 18.1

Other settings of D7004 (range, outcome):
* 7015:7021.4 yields 10.9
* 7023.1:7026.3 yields 10.6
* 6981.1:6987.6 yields 10.9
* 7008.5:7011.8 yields 12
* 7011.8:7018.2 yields 10.9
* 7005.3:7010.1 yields 15.8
